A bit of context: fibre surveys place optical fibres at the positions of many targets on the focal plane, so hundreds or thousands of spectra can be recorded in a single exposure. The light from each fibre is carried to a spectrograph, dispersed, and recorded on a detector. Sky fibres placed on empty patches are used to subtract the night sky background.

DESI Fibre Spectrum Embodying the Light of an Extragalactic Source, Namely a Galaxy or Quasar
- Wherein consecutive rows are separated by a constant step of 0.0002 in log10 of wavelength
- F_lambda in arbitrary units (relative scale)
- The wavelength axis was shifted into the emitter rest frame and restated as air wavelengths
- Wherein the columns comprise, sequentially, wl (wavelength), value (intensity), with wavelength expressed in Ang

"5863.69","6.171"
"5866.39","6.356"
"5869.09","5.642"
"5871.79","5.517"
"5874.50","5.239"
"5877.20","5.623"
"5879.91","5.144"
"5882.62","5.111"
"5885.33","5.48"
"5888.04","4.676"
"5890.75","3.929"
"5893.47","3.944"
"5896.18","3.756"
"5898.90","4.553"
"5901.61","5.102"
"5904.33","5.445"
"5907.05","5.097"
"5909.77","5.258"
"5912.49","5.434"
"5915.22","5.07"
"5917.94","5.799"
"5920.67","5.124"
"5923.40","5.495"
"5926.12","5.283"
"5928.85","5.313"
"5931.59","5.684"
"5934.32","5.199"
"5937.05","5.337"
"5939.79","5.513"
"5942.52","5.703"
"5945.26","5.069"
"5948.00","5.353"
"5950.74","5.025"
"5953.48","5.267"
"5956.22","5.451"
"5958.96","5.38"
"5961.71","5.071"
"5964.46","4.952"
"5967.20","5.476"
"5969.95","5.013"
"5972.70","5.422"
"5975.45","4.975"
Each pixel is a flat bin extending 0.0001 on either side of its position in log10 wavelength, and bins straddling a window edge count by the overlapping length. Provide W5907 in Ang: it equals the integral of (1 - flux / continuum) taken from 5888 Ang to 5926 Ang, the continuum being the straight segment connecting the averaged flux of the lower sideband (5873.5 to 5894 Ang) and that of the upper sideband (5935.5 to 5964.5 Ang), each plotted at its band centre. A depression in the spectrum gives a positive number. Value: 1.0 Ang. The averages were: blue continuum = 4.92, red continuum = 5.3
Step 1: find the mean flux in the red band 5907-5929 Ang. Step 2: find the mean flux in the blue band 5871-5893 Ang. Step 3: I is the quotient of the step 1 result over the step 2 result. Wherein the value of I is 1.06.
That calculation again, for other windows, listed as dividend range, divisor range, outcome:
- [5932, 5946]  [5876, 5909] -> 1.12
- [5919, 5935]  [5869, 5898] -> 1.10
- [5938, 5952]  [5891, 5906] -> 1.18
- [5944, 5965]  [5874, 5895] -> 1.07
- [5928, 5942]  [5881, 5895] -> 1.17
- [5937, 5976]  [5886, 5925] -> 1.07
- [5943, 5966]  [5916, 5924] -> 0.96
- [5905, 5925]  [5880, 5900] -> 1.18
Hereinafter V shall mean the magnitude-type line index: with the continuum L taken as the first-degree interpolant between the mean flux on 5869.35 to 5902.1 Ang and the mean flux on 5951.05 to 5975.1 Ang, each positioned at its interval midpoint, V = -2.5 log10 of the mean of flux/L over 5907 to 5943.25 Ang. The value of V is -0.07 mag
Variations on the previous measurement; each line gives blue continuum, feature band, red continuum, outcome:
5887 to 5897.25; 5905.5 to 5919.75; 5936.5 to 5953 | -0.169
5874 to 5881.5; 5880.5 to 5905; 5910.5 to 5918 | 0.149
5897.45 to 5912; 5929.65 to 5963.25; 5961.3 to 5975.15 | -0.037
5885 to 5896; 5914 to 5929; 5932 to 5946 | -0.071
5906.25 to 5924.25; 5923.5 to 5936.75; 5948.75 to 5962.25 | -0.017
